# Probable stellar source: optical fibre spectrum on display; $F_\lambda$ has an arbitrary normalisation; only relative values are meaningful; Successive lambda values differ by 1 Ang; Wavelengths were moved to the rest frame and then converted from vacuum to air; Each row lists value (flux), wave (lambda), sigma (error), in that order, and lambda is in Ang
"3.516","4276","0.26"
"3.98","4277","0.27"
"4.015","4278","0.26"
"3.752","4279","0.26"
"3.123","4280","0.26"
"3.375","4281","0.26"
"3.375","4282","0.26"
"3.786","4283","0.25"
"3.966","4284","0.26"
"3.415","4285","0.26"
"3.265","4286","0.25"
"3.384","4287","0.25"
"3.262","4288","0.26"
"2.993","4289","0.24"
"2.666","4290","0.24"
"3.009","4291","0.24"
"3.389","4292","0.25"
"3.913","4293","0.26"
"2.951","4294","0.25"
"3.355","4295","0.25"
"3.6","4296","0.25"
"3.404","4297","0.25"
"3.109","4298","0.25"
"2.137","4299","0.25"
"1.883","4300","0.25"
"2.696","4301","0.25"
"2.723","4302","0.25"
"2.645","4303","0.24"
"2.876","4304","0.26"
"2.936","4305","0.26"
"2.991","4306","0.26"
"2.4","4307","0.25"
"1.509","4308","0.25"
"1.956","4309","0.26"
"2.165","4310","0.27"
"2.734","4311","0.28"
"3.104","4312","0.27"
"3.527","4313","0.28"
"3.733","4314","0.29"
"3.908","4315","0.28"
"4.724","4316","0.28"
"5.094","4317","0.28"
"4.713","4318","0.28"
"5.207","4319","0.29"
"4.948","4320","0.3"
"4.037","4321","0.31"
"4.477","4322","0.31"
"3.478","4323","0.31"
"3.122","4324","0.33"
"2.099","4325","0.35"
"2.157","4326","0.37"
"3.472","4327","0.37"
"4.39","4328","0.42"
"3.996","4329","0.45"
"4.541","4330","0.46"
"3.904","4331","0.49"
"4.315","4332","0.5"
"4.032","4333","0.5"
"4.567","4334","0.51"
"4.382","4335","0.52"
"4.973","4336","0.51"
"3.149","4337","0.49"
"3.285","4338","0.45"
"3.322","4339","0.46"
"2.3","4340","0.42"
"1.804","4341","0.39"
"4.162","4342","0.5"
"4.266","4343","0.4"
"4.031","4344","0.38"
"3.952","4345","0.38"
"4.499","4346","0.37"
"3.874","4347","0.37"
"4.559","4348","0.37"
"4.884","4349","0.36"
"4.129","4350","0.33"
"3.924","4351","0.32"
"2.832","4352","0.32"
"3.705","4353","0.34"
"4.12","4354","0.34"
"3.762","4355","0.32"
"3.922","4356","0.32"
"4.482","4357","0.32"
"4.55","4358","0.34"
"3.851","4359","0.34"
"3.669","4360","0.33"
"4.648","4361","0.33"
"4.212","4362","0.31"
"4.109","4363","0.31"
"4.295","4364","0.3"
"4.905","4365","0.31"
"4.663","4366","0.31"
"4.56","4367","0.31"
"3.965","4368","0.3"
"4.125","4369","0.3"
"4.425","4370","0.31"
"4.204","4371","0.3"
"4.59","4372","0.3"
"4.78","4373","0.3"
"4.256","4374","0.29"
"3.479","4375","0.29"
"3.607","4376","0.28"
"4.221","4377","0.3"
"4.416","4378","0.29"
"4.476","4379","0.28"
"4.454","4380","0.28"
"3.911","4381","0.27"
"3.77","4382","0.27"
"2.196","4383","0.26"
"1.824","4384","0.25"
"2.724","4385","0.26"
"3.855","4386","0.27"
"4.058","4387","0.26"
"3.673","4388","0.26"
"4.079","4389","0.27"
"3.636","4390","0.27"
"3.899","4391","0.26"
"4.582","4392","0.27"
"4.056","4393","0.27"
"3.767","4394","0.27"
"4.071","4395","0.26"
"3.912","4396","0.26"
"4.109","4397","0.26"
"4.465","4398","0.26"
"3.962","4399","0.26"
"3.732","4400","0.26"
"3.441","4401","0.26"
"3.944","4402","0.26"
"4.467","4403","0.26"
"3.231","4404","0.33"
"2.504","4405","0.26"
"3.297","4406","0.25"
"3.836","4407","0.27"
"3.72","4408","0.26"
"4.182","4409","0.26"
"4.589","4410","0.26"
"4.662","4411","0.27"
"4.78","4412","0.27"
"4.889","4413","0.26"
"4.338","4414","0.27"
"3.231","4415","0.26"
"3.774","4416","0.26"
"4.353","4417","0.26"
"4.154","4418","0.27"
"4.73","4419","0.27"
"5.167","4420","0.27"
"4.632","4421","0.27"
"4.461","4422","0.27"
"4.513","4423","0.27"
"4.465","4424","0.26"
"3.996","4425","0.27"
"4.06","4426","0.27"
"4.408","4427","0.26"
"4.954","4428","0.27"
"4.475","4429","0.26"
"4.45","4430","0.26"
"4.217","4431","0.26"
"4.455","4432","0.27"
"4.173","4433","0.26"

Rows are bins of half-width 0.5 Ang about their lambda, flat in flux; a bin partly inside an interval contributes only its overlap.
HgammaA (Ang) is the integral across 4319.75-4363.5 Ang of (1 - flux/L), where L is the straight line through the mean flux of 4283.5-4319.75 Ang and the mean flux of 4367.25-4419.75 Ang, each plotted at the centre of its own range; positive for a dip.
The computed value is -4.2 Ang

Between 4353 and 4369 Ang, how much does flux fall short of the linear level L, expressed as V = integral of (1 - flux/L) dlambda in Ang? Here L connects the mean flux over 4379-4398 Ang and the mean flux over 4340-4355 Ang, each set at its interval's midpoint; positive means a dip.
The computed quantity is -1.7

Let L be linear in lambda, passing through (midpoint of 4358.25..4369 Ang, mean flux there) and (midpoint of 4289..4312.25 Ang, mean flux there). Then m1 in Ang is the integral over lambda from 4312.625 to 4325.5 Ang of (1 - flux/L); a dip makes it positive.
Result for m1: -3.5 Ang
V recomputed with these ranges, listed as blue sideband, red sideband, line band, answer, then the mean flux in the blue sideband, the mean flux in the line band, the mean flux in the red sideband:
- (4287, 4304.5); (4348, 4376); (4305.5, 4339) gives -1.8 Ang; 2.99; 3.66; 4.18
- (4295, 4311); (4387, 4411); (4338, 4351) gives -2.5 Ang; 2.63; 3.8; 3.9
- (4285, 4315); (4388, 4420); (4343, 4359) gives -2.8 Ang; 2.93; 4.08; 4.03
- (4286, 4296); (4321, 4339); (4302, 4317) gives 2.1 Ang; 3.24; 3.01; 3.78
